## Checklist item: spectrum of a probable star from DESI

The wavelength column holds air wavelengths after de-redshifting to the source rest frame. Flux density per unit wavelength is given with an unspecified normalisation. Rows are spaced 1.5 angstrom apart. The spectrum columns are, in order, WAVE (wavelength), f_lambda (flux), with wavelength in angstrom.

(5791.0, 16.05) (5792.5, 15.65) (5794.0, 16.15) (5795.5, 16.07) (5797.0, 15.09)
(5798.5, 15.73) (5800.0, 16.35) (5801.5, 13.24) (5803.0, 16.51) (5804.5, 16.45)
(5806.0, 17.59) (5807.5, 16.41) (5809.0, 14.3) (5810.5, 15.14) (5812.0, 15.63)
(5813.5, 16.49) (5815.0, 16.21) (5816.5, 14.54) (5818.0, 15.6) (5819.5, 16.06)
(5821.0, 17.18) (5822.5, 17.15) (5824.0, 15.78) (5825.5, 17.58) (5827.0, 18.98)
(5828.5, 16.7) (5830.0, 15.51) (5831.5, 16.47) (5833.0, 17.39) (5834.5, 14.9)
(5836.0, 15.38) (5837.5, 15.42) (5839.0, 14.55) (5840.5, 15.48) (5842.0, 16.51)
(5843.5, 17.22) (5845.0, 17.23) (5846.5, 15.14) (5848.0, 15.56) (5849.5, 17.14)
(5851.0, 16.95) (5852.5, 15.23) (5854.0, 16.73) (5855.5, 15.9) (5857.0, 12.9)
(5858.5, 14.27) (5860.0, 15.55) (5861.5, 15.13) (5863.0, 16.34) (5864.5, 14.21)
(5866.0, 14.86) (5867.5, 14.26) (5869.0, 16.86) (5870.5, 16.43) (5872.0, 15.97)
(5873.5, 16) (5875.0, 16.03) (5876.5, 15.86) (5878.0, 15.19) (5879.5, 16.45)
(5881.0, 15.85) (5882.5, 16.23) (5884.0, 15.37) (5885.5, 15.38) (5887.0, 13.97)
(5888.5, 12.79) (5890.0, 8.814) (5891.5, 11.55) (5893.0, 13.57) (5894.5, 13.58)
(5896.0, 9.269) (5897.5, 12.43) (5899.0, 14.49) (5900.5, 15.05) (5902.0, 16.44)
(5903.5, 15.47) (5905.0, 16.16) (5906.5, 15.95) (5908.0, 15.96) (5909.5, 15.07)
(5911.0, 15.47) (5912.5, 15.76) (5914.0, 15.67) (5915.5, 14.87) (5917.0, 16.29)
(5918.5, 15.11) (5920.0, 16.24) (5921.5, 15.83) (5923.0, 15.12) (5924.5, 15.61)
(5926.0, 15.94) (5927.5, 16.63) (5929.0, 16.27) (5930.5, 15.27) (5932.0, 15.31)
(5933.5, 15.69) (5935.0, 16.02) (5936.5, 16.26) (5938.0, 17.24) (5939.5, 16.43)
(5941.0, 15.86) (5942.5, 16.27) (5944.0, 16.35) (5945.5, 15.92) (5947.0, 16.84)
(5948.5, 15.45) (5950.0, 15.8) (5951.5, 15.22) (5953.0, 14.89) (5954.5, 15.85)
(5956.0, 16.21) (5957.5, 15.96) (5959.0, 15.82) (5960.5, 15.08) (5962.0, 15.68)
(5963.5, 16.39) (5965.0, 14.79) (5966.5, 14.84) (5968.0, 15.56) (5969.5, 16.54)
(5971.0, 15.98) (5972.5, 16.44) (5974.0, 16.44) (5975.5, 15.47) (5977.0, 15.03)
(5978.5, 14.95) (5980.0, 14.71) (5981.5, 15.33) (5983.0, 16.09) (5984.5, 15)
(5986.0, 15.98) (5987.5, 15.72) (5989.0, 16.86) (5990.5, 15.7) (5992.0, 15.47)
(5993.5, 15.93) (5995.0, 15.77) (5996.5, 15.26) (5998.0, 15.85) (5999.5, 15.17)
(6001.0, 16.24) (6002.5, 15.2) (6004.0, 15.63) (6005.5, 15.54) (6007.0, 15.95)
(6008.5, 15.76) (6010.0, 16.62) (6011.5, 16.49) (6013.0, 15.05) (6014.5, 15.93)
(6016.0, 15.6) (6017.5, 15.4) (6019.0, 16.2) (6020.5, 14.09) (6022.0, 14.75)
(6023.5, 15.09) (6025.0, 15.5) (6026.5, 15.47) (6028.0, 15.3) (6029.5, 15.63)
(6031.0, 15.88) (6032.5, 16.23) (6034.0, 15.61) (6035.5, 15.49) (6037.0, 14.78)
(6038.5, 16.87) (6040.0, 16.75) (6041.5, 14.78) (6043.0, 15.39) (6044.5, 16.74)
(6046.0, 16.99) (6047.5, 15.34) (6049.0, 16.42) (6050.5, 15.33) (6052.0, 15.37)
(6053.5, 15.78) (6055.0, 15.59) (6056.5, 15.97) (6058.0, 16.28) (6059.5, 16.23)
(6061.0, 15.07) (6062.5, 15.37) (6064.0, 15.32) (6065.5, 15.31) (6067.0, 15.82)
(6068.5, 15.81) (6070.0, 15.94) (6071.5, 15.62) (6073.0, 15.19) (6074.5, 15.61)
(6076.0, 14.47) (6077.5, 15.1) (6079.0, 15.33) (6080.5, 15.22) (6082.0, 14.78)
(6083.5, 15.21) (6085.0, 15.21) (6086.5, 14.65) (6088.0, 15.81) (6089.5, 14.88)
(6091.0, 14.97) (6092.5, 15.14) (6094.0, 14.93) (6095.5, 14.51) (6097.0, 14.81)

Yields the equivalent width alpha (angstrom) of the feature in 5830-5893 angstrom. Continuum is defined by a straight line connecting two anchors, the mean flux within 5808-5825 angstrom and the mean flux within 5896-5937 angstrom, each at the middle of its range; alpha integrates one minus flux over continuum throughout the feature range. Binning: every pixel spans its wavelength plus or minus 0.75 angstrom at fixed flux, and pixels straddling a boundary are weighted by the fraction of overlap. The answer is 1.39 angstrom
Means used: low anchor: 15.9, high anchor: 15.5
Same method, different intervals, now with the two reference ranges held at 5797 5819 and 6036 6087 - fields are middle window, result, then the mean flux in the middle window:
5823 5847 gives -0.90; 16.3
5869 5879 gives -0.20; 16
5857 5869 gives 0.57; 14.9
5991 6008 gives -0.03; 15.6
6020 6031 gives 0.29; 15.2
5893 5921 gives 1.30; 14.9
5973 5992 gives 0.01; 15.6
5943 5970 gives -0.16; 15.7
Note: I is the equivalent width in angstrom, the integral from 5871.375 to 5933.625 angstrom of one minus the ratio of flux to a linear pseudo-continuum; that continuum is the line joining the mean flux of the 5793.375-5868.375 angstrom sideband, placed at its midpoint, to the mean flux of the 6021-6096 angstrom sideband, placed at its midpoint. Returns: 3.0 angstrom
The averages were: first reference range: 15.9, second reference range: 15.5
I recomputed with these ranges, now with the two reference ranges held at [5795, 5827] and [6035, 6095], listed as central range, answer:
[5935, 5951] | -0.5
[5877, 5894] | 1.9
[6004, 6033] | 0.0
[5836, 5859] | 0.3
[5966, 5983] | 0.1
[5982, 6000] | -0.1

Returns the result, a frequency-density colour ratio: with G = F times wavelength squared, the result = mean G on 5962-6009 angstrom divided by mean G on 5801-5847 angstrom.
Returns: 1.03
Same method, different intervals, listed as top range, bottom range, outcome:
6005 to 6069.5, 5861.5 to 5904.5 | 1.13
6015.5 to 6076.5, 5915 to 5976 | 1.02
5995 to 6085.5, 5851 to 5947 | 1.07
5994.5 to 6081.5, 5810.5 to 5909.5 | 1.08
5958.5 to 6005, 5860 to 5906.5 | 1.10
